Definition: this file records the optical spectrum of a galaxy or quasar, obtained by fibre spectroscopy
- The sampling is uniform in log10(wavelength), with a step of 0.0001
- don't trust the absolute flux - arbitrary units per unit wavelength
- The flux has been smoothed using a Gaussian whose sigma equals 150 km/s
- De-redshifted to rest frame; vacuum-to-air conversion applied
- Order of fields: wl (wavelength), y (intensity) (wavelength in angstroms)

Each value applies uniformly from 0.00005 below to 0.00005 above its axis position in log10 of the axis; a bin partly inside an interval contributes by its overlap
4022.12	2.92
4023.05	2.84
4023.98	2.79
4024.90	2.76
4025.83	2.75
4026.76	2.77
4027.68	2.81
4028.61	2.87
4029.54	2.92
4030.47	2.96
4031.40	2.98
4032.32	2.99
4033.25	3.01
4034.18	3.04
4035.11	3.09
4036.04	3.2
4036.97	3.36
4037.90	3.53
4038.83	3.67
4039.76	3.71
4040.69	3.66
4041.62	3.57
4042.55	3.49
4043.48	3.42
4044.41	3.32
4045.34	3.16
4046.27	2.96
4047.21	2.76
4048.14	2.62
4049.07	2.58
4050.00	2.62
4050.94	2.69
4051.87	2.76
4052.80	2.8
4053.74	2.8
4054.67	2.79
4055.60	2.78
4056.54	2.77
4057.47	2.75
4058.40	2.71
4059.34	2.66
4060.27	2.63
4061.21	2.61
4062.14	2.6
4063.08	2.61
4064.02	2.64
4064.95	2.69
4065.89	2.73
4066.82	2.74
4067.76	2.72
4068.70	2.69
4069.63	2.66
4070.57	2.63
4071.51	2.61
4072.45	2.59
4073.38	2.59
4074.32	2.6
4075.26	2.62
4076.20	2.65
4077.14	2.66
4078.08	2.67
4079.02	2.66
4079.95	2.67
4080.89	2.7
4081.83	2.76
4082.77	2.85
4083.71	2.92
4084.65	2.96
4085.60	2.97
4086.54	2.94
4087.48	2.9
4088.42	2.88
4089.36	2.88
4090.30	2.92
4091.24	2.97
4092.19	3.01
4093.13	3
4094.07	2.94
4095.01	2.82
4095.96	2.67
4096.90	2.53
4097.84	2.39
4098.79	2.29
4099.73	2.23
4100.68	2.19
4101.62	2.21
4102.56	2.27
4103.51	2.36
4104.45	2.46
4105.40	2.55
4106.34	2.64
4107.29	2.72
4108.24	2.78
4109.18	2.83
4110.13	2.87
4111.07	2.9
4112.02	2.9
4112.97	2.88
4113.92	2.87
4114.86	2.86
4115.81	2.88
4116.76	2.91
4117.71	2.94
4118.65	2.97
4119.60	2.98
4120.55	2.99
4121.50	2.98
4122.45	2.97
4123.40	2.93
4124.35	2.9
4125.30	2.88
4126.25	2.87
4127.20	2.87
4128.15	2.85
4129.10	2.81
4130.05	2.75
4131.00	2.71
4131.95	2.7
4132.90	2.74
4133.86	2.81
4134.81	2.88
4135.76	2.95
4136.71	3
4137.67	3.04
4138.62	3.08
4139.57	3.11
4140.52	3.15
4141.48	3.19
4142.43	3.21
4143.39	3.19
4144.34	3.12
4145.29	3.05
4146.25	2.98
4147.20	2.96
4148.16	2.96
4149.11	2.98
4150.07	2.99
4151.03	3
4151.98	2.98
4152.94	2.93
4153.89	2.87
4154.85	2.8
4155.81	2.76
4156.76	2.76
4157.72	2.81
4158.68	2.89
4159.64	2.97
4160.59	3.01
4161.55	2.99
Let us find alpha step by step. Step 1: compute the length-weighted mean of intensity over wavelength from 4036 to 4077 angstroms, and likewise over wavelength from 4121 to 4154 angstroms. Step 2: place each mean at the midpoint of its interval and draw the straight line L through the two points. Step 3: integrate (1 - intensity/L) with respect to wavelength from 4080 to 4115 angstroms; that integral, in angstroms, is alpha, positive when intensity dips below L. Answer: 2.31 angstroms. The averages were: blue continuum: 2.87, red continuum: 2.96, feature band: 2.72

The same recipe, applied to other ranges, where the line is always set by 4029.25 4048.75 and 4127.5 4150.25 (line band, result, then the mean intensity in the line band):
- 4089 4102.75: 2.0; 2.63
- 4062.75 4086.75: 3.2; 2.71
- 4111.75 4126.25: 0.4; 2.92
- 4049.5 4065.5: 2.3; 2.7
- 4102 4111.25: 1.3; 2.63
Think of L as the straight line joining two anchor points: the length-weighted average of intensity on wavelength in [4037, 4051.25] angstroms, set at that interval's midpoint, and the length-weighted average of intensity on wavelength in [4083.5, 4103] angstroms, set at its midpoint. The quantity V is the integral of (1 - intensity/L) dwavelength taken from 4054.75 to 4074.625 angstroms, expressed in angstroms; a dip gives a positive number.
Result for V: 2.1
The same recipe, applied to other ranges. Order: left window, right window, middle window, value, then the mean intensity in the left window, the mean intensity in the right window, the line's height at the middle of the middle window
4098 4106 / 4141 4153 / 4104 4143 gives -3.3 angstroms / 2.33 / 3.04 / 2.67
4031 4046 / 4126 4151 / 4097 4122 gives 3.1 angstroms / 3.32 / 2.96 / 3.07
